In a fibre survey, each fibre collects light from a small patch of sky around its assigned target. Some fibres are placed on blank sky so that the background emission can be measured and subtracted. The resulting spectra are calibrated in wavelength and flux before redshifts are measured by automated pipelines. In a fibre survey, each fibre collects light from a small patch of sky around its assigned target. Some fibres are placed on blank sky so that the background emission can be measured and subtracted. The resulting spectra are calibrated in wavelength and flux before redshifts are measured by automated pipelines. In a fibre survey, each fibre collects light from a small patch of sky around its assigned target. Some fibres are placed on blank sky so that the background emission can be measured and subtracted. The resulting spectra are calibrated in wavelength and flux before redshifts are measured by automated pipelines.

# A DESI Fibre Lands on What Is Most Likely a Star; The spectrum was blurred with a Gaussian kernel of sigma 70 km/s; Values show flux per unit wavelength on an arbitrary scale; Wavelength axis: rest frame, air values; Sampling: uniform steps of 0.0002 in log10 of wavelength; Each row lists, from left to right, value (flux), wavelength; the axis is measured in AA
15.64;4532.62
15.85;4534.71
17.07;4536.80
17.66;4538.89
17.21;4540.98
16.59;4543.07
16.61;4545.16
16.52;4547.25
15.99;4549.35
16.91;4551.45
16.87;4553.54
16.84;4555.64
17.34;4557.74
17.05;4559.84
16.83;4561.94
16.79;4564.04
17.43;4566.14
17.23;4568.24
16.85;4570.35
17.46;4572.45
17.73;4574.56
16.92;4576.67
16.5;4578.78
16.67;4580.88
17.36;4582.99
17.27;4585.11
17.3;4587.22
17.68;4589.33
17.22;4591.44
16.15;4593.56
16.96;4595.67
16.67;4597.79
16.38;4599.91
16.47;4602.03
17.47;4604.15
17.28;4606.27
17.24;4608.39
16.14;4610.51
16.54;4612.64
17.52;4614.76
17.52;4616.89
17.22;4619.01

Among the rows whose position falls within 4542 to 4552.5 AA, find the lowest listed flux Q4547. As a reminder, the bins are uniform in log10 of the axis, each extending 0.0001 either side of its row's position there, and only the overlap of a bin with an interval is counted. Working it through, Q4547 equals 15.99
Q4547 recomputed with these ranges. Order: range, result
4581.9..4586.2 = 17.27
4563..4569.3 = 16.79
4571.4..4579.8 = 16.5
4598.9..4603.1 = 16.38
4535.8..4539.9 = 17.07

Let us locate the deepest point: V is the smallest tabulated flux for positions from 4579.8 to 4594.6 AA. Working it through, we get 16.15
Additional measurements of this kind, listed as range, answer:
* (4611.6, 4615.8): 16.54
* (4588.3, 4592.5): 17.22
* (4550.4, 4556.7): 16.84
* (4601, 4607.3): 16.47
